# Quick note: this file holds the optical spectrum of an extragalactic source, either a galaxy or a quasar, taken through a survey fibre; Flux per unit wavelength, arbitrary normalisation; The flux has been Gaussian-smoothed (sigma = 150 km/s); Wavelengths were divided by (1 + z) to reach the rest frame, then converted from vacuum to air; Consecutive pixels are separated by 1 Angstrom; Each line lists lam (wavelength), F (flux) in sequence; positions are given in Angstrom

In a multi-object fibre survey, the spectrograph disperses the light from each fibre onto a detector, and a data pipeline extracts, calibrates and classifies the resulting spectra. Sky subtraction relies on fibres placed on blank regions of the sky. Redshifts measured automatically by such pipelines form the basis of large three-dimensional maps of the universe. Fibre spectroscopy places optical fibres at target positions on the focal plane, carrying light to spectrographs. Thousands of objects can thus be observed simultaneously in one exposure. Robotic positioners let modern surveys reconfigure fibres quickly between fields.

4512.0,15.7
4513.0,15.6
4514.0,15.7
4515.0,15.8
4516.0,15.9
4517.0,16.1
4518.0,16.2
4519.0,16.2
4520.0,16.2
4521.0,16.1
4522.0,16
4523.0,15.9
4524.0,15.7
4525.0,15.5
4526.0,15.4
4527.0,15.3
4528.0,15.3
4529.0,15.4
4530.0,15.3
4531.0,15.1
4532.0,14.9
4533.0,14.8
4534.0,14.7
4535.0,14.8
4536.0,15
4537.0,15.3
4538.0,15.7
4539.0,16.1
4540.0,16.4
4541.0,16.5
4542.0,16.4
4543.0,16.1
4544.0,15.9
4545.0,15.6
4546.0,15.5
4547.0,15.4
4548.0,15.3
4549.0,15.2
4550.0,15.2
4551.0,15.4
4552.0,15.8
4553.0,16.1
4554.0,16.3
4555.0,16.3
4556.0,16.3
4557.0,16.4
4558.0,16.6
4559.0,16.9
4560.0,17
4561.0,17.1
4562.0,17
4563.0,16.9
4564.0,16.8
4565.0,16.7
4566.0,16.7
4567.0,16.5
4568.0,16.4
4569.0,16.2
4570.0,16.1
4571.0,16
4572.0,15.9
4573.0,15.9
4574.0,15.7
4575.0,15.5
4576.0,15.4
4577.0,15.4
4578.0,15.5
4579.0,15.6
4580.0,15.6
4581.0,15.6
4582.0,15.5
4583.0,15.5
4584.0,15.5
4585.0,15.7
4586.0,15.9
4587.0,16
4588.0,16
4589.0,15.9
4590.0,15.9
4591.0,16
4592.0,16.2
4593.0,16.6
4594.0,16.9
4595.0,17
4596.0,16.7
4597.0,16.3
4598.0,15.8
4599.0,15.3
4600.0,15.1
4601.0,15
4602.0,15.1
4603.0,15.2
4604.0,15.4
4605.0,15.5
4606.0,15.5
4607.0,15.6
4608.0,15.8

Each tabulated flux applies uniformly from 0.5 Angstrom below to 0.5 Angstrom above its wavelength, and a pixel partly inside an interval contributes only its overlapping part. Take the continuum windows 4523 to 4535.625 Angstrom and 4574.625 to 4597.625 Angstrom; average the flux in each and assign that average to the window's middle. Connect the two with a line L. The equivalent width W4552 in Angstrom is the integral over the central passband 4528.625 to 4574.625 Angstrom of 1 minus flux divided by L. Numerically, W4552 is -1.4 Angstrom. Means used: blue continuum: 15.2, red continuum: 15.9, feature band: 15.9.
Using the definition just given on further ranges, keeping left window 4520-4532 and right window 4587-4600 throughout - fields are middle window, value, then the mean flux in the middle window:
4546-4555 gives 0.1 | 15.6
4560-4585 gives -0.1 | 16.1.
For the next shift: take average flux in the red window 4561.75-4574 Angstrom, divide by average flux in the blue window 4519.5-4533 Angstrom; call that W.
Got 1.1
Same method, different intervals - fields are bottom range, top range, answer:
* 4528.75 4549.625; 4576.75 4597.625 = 1.03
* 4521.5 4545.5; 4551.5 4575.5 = 1.05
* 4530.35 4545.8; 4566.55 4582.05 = 1.02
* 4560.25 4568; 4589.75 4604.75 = 0.95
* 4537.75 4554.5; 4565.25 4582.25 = 1.00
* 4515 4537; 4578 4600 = 1.03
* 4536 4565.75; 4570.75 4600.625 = 0.98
